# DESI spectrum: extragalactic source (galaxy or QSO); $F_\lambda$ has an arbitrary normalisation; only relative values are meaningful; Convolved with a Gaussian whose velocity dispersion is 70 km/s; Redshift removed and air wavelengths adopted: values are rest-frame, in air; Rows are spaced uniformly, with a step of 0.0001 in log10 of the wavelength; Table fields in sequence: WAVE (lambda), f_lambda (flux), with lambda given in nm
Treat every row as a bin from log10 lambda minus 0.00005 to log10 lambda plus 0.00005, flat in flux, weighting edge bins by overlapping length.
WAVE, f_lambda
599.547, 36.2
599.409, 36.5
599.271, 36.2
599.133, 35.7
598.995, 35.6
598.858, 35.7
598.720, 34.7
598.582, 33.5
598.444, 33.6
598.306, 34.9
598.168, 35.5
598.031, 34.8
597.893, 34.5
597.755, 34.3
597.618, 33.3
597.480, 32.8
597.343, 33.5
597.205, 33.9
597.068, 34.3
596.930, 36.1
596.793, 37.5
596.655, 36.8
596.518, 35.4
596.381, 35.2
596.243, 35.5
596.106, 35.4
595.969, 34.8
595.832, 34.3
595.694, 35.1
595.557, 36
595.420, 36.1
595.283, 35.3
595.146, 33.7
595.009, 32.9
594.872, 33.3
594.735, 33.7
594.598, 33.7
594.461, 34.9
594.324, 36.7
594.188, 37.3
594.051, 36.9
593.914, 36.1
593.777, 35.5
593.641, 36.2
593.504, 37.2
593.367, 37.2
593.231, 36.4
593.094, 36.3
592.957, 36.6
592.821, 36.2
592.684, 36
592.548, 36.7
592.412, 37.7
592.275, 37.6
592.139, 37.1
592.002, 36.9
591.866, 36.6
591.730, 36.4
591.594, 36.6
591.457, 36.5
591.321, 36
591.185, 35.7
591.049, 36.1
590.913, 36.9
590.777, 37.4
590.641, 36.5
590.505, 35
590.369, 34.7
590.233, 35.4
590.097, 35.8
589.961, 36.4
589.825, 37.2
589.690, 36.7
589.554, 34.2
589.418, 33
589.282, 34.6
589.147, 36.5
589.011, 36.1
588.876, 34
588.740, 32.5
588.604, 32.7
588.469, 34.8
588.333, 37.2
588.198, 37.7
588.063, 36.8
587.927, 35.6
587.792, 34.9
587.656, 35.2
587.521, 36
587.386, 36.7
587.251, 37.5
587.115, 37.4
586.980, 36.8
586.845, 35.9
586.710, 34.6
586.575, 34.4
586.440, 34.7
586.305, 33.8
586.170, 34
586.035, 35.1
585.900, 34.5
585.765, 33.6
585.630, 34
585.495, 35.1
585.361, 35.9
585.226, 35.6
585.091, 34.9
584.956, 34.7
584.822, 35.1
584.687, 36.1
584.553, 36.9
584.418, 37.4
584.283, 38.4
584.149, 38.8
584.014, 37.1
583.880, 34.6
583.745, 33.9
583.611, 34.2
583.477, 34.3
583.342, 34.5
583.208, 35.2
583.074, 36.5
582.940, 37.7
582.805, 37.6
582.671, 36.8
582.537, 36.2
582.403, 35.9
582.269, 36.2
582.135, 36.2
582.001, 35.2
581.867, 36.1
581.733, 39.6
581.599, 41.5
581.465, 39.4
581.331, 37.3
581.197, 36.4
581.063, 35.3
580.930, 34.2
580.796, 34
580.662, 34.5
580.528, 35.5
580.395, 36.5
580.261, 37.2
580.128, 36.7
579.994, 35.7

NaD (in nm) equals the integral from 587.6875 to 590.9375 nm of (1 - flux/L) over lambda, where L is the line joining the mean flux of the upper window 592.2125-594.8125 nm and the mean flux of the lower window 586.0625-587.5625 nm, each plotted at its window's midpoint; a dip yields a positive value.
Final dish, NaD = 0.03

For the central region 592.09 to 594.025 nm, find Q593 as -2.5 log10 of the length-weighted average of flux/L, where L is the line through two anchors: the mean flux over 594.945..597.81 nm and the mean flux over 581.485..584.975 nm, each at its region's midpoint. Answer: -0.041 mag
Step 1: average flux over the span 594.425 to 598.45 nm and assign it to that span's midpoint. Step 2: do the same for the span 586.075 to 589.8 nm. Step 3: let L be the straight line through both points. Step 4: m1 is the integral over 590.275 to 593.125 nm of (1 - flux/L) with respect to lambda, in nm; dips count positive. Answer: -0.111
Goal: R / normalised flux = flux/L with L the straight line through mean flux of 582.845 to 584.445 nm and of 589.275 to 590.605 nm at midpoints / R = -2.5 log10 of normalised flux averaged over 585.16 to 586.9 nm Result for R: 0.03 mag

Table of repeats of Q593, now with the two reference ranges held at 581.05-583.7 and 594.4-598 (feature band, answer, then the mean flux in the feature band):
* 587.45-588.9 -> 0.02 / 35.2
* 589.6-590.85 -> -0.02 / 36.1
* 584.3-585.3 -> 0.01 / 35.9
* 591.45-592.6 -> -0.05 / 36.9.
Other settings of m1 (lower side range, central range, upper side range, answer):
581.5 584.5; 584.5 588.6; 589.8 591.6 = 0.100 nm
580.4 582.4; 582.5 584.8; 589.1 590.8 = 0.003 nm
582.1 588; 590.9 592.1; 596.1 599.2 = -0.038 nm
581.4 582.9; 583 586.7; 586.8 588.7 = 0.142 nm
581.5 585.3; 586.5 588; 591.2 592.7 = 0.025 nm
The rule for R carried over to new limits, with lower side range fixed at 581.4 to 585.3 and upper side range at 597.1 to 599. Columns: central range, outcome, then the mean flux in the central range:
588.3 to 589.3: 0.03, 34.7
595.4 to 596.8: -0.03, 35.5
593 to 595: -0.03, 35.7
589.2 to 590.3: 0.00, 35.4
